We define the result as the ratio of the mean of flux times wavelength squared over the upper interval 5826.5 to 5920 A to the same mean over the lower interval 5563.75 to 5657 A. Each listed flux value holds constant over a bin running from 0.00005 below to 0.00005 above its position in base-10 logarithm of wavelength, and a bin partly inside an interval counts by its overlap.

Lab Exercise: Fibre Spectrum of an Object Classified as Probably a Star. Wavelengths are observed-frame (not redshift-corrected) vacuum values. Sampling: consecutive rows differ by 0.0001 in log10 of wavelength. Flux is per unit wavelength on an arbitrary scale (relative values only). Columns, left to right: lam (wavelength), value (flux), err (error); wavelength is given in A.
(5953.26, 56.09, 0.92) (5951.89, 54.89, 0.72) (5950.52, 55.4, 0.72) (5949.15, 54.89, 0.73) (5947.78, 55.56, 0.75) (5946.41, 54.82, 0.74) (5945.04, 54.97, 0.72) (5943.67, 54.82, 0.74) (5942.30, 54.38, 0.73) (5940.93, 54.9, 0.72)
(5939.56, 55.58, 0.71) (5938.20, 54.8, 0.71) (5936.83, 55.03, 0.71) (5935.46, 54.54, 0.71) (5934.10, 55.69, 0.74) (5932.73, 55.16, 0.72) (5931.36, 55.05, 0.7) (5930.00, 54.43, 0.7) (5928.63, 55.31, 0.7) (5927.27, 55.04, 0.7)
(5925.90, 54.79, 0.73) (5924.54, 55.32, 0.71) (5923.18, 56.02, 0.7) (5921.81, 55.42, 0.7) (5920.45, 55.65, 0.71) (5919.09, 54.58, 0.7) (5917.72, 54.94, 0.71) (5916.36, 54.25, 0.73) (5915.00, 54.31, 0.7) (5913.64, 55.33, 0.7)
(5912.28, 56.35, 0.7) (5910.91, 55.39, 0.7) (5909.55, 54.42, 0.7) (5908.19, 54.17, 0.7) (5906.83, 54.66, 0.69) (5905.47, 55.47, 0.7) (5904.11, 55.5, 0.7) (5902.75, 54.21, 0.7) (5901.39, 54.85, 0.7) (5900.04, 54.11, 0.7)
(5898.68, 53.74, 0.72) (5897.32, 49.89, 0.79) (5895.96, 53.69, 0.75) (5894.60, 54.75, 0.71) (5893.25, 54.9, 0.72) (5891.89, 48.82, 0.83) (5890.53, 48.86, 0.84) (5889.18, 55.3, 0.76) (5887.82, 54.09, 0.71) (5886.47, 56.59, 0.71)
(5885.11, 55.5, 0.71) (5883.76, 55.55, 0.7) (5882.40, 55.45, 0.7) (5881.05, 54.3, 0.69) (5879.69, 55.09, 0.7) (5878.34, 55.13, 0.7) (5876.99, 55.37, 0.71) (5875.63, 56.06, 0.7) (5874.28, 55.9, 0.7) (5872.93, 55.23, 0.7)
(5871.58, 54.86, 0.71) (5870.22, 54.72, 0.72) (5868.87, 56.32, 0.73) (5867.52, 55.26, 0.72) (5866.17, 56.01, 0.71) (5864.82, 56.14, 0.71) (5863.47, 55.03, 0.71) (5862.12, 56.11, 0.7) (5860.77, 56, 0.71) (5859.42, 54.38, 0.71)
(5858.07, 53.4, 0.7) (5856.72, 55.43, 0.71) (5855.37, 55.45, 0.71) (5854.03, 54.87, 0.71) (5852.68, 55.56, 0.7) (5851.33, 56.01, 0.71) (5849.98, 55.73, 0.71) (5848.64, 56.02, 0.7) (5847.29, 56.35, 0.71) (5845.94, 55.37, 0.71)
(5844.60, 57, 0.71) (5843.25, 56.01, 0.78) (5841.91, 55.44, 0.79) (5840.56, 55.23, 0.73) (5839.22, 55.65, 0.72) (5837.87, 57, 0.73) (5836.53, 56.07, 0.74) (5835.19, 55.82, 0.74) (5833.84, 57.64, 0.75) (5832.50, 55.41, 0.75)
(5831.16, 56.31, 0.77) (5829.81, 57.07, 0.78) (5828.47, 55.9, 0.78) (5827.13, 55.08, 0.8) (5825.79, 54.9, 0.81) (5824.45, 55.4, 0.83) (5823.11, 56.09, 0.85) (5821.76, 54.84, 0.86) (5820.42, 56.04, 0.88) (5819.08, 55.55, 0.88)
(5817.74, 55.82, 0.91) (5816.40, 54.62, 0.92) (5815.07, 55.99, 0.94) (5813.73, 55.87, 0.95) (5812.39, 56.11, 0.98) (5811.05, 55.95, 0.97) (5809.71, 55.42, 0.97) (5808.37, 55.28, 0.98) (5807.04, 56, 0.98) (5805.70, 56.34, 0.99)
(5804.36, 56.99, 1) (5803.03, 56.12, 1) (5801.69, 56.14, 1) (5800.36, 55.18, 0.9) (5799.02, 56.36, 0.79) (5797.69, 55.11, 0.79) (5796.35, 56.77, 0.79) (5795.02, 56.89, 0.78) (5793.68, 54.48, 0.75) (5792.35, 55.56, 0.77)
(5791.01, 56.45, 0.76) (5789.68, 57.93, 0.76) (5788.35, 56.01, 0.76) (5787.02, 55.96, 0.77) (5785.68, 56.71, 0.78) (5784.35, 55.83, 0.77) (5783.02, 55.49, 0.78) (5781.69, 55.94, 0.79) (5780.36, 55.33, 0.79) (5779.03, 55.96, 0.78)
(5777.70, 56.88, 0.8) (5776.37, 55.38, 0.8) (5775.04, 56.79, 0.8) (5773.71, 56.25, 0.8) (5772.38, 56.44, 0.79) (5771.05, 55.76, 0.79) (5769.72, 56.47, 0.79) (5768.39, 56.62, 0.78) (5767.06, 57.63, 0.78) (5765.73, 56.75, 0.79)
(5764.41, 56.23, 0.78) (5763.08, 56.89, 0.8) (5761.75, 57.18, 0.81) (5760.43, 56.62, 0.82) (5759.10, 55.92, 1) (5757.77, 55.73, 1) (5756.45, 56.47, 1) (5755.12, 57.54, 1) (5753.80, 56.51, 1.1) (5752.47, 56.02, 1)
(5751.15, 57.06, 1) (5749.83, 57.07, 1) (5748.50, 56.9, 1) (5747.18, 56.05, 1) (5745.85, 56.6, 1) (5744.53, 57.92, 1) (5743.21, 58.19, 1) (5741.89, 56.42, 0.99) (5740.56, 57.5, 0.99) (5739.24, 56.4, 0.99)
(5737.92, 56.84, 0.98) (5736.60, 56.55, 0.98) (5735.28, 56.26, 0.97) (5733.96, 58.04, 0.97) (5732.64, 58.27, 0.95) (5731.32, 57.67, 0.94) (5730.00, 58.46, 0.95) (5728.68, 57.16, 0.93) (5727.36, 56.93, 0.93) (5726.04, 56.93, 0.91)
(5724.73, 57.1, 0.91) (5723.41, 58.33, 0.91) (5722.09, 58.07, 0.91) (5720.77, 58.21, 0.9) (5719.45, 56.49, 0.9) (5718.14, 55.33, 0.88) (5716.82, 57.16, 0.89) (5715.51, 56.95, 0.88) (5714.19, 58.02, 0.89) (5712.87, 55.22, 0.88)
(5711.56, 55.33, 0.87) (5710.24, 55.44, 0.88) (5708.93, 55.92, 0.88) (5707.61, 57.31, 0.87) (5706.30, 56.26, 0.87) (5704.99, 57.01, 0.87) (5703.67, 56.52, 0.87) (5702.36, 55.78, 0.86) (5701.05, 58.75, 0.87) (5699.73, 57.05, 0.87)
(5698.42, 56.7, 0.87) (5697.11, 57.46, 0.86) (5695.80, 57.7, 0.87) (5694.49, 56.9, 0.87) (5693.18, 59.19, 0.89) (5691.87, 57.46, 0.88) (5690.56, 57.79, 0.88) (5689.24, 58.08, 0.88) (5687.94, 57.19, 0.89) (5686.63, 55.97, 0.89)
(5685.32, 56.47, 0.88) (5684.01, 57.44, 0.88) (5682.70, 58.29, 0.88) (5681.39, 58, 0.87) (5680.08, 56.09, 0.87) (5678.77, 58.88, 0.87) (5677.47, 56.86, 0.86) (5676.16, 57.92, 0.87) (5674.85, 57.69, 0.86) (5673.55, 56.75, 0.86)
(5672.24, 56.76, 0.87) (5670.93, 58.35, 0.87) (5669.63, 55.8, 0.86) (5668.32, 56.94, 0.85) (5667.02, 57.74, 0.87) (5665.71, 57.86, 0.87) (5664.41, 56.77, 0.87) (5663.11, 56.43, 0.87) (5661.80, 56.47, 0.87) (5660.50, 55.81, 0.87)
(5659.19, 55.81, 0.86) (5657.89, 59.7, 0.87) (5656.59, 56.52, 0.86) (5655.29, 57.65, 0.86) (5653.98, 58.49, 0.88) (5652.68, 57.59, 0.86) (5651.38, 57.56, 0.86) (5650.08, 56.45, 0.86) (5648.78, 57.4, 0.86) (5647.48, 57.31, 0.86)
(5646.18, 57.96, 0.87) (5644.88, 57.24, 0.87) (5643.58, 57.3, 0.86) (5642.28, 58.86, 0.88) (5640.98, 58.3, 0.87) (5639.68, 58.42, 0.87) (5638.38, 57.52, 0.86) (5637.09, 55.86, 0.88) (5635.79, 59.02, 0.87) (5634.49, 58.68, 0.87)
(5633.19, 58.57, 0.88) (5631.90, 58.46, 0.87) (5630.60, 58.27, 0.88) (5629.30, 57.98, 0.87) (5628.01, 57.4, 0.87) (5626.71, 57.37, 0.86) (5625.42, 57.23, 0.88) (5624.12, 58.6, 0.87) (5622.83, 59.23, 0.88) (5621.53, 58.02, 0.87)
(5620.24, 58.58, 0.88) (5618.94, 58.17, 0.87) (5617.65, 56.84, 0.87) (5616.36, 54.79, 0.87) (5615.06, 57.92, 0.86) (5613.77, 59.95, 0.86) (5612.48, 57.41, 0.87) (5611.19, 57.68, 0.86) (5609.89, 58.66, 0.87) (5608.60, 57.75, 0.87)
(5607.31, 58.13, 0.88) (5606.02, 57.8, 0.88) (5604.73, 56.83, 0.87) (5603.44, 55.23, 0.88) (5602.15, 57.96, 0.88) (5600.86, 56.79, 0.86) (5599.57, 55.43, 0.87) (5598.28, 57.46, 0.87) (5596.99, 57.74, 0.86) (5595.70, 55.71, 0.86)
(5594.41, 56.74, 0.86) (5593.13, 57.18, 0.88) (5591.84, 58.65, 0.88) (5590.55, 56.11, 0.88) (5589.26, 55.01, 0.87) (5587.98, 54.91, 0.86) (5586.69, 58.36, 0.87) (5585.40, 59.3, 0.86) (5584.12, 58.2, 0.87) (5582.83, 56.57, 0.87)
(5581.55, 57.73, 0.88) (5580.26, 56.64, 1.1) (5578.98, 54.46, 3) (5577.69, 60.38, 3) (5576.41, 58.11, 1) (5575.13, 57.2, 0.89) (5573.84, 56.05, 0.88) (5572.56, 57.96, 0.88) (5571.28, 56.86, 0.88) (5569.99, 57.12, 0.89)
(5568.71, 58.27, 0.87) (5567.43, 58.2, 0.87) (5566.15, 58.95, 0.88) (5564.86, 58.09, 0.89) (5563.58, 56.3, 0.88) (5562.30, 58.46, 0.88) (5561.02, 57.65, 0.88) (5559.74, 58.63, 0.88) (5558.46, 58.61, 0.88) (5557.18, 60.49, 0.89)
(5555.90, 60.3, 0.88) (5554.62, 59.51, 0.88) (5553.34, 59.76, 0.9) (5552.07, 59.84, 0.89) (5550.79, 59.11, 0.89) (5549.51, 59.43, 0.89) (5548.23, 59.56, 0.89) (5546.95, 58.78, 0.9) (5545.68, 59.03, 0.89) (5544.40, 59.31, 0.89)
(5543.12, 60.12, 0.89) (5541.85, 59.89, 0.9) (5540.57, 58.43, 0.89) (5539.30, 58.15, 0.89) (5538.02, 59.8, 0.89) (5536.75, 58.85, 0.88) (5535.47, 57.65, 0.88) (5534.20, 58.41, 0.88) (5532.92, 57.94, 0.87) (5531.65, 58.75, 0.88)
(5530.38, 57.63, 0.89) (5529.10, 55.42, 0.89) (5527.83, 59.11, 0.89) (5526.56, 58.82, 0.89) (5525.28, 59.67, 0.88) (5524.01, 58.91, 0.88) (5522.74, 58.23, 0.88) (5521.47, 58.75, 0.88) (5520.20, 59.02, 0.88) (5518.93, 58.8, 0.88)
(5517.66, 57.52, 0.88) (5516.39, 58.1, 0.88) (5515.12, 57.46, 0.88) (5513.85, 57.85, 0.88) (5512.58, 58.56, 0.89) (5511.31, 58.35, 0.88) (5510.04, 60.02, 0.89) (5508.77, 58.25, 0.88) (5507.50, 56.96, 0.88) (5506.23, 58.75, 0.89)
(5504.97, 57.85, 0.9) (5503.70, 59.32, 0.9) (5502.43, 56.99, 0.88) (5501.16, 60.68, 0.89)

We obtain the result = 1.0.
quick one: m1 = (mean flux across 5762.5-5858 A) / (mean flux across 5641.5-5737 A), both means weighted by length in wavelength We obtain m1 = 1.0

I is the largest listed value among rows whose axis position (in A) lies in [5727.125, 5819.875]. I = 58.46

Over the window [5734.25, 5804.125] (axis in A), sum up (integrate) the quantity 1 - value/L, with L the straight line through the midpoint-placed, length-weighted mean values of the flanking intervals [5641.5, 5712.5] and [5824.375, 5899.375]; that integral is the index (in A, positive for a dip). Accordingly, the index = -0.3 A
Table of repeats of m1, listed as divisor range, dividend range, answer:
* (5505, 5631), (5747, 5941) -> 0.96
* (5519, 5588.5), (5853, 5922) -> 0.94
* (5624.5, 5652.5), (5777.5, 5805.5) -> 0.97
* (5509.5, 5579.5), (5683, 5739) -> 0.98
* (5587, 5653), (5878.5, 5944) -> 0.95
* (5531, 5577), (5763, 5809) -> 0.96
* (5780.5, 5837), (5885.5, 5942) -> 0.98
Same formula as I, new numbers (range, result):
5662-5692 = 58.88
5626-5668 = 59.7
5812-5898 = 57.64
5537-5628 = 60.49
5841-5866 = 57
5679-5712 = 59.19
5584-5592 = 59.3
